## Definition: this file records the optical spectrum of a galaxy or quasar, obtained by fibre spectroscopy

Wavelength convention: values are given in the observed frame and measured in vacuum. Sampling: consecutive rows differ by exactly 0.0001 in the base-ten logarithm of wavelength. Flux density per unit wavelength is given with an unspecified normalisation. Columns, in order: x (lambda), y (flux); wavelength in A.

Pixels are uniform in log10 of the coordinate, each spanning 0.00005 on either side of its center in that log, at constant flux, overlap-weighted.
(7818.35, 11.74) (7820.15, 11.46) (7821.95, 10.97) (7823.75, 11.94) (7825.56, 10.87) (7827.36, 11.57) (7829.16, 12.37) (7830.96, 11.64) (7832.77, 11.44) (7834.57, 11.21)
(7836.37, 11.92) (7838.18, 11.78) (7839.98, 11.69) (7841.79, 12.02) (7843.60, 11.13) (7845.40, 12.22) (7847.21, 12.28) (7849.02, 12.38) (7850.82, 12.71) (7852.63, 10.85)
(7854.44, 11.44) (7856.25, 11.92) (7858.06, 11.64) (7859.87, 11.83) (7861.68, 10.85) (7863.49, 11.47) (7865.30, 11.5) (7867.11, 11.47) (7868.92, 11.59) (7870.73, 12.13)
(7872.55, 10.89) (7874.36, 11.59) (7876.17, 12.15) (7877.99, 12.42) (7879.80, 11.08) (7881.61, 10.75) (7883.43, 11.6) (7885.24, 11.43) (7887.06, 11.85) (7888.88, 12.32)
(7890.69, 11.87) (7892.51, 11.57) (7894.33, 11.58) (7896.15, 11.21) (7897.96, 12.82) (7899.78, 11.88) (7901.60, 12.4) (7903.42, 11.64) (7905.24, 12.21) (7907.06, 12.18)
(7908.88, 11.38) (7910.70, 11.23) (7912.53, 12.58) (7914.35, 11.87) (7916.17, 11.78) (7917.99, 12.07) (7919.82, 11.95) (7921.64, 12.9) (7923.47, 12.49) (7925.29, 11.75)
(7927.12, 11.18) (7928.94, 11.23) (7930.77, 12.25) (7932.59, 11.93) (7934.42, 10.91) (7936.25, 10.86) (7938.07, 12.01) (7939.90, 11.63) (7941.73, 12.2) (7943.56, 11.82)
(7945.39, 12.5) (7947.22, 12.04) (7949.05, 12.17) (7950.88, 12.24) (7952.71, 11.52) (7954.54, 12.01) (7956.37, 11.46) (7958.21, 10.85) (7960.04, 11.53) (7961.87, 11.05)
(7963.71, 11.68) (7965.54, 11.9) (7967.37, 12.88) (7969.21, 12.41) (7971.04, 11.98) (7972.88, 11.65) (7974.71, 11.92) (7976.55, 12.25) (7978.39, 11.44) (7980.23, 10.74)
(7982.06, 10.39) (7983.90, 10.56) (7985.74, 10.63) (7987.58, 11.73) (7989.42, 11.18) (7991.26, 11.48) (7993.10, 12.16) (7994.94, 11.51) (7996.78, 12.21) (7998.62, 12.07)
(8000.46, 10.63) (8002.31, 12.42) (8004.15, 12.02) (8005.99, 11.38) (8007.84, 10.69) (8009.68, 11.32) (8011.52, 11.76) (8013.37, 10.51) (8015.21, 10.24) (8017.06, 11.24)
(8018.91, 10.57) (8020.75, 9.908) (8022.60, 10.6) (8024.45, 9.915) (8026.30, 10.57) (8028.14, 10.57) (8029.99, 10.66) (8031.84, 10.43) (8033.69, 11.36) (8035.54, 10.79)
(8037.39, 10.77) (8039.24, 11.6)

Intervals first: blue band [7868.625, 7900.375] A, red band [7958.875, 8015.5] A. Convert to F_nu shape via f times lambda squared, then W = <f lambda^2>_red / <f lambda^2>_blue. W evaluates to 1.0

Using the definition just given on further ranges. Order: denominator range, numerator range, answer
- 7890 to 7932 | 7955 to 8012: 0.99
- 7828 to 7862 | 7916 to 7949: 1.03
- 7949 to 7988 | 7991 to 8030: 0.97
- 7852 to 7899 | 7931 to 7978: 1.04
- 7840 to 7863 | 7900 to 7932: 1.03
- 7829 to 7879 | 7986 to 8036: 0.99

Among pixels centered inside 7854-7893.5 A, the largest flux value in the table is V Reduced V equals 12.42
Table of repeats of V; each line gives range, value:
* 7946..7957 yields 12.24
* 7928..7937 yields 12.25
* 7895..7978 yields 12.9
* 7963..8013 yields 12.88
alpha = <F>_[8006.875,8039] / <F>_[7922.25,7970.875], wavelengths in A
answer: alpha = 0.91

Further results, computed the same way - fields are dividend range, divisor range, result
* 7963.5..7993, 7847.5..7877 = 0.99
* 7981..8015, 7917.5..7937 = 0.96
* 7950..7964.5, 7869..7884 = 1.00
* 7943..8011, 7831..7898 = 1.00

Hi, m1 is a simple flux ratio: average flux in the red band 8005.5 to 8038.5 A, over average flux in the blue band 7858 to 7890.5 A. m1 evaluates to 0.93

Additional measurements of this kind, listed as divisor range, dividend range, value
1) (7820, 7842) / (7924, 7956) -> 1.02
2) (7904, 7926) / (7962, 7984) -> 0.97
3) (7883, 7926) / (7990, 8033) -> 0.93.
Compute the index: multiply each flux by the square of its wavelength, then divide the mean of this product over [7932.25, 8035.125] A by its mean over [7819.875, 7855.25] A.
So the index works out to 1.01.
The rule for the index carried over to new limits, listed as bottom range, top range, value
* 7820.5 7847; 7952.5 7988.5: 1.03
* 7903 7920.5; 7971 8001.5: 0.98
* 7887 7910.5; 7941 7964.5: 1.00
